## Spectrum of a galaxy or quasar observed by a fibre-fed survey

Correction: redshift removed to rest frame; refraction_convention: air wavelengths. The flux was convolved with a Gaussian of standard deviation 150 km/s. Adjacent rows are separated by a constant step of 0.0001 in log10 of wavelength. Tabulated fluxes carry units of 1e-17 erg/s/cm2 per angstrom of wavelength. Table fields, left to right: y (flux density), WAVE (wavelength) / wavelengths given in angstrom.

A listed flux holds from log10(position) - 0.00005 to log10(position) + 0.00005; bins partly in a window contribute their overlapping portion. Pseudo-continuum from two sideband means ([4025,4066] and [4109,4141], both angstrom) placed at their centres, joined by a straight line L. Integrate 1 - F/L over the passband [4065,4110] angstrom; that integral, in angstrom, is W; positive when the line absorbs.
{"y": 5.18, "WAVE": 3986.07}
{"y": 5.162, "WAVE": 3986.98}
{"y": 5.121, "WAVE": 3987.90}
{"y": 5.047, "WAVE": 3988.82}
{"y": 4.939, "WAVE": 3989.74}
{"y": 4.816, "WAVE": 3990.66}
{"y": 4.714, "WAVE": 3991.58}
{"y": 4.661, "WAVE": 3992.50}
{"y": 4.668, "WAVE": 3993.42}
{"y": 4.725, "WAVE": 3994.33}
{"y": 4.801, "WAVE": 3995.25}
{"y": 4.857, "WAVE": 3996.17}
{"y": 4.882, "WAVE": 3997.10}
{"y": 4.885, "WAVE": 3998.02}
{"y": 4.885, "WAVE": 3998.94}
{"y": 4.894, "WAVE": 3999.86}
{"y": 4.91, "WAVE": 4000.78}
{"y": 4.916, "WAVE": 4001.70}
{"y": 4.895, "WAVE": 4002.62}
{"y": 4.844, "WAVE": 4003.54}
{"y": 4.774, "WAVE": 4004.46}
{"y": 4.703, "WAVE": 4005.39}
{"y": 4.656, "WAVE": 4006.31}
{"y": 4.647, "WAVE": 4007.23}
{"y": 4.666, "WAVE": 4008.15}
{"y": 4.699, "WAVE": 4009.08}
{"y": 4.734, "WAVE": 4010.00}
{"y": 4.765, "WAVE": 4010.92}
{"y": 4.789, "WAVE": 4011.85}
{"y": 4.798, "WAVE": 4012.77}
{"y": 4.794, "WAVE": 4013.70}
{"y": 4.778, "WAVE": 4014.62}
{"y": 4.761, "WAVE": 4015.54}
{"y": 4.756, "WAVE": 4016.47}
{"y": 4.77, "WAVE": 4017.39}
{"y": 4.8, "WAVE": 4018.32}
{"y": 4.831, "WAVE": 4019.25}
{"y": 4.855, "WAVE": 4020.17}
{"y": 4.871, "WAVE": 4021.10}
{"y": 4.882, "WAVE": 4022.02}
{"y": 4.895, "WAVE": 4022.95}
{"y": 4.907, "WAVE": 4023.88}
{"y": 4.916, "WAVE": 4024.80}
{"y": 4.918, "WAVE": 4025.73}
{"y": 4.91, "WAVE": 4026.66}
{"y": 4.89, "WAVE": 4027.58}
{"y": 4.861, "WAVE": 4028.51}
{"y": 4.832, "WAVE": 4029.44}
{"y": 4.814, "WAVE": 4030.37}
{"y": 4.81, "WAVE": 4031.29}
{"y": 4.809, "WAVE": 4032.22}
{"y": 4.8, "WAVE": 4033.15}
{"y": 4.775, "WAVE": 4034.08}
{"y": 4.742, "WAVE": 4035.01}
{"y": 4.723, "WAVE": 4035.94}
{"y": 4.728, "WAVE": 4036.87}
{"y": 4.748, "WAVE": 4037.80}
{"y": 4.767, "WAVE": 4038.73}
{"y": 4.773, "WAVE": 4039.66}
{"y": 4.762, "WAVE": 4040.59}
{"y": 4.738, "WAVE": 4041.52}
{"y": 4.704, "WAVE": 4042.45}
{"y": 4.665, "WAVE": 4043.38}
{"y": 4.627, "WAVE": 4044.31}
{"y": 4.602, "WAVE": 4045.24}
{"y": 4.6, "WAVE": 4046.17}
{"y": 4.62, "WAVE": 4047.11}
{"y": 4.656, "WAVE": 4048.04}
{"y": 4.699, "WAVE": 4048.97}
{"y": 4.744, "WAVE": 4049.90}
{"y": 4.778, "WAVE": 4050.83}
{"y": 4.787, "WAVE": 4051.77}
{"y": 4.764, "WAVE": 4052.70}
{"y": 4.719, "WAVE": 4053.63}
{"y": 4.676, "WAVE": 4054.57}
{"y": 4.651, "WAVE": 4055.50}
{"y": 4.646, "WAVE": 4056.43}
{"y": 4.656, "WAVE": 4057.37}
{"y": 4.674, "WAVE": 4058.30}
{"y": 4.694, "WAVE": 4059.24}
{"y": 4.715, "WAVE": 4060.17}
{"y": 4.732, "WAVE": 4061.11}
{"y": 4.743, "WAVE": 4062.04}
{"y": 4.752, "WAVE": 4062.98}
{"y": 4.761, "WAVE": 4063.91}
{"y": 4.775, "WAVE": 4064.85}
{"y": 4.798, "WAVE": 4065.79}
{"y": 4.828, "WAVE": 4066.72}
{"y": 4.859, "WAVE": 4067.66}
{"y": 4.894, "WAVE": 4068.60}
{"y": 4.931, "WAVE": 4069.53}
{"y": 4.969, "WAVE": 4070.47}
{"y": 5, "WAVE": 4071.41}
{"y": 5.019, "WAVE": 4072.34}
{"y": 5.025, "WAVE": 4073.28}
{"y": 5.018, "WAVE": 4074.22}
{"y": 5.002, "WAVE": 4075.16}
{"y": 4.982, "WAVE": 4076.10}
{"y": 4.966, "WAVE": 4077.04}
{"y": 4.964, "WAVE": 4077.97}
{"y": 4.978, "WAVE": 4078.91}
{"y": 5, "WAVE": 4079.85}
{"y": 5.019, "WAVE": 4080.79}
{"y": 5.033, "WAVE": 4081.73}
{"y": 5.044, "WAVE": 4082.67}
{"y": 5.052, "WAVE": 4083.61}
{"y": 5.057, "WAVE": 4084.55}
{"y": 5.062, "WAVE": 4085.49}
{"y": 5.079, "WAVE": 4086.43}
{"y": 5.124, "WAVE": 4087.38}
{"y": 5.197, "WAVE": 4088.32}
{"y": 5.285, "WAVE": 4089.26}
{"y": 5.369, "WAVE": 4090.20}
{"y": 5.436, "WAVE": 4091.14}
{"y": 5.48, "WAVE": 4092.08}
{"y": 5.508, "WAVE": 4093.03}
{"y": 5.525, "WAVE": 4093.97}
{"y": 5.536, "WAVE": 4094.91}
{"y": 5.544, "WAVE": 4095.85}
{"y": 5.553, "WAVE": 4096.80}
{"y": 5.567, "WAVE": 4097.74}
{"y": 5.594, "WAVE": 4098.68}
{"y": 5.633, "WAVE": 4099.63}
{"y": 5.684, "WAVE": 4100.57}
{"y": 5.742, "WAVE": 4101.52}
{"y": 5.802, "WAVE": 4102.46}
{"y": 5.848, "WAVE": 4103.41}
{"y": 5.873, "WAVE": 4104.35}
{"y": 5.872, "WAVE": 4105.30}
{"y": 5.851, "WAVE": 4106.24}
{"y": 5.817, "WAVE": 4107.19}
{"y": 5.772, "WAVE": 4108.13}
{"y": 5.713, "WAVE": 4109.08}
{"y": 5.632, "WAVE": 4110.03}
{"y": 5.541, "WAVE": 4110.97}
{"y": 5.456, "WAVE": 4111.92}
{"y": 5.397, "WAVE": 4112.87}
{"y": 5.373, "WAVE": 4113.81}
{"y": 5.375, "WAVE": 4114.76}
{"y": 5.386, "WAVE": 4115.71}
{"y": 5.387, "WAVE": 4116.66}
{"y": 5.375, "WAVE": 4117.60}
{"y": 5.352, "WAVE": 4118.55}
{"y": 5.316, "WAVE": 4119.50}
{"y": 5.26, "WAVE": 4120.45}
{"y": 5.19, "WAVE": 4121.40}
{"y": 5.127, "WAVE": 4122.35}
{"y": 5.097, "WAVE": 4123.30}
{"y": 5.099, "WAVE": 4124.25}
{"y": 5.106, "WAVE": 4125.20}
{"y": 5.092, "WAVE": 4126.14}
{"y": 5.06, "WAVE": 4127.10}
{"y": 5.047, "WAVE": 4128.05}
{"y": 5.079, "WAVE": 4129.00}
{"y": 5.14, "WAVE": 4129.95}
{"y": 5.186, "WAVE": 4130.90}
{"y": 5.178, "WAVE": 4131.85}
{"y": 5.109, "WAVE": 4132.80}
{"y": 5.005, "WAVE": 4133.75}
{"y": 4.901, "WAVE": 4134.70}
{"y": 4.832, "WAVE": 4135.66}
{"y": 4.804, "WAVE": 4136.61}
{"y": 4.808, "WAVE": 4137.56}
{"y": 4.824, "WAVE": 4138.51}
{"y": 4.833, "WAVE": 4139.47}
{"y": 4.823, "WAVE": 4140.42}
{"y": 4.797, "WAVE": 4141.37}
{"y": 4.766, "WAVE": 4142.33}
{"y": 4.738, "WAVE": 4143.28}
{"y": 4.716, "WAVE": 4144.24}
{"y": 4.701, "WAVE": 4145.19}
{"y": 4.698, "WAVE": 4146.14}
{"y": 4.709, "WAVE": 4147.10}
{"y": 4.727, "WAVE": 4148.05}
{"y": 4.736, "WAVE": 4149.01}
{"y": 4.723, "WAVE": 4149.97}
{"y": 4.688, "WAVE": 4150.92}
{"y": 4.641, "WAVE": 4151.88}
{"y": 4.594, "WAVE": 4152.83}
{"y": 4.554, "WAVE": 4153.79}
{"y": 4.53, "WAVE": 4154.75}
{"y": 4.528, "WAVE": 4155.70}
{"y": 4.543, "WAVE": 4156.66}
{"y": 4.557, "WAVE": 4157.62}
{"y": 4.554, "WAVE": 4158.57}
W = -2.96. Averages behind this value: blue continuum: 4.74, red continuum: 5.17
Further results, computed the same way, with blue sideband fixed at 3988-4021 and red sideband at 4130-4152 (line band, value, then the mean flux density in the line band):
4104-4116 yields -1.98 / 5.62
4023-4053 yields 0.26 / 4.77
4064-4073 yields -0.15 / 4.89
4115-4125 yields -0.89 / 5.25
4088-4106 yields -2.86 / 5.59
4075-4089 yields -0.65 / 5.04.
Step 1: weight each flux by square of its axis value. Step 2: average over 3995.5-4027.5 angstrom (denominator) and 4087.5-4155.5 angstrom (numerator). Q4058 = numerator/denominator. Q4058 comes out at 1.14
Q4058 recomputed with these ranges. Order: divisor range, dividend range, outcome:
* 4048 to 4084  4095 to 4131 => 1.15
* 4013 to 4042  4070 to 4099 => 1.11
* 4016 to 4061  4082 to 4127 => 1.18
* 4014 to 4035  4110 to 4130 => 1.14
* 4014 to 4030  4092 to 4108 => 1.22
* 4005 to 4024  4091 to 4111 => 1.24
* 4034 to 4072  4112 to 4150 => 1.10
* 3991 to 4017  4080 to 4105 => 1.18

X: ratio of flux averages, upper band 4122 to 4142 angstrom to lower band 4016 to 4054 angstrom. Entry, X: 1.05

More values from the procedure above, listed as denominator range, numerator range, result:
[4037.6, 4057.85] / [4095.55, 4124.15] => 1.18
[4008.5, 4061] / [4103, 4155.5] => 1.07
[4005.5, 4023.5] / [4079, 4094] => 1.09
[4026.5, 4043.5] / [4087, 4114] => 1.17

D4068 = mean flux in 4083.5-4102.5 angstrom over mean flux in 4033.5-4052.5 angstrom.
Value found 1.1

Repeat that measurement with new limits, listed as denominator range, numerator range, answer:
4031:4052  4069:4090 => 1.07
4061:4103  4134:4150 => 0.93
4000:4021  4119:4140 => 1.06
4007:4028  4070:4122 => 1.11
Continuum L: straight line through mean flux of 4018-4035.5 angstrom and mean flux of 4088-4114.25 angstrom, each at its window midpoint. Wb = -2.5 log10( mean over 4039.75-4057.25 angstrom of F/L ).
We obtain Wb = 0.08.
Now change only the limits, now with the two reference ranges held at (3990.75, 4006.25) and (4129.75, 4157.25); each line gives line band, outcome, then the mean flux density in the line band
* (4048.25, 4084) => -0.01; 4.85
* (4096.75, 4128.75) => -0.14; 5.47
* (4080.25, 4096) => -0.10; 5.25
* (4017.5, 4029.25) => -0.01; 4.87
